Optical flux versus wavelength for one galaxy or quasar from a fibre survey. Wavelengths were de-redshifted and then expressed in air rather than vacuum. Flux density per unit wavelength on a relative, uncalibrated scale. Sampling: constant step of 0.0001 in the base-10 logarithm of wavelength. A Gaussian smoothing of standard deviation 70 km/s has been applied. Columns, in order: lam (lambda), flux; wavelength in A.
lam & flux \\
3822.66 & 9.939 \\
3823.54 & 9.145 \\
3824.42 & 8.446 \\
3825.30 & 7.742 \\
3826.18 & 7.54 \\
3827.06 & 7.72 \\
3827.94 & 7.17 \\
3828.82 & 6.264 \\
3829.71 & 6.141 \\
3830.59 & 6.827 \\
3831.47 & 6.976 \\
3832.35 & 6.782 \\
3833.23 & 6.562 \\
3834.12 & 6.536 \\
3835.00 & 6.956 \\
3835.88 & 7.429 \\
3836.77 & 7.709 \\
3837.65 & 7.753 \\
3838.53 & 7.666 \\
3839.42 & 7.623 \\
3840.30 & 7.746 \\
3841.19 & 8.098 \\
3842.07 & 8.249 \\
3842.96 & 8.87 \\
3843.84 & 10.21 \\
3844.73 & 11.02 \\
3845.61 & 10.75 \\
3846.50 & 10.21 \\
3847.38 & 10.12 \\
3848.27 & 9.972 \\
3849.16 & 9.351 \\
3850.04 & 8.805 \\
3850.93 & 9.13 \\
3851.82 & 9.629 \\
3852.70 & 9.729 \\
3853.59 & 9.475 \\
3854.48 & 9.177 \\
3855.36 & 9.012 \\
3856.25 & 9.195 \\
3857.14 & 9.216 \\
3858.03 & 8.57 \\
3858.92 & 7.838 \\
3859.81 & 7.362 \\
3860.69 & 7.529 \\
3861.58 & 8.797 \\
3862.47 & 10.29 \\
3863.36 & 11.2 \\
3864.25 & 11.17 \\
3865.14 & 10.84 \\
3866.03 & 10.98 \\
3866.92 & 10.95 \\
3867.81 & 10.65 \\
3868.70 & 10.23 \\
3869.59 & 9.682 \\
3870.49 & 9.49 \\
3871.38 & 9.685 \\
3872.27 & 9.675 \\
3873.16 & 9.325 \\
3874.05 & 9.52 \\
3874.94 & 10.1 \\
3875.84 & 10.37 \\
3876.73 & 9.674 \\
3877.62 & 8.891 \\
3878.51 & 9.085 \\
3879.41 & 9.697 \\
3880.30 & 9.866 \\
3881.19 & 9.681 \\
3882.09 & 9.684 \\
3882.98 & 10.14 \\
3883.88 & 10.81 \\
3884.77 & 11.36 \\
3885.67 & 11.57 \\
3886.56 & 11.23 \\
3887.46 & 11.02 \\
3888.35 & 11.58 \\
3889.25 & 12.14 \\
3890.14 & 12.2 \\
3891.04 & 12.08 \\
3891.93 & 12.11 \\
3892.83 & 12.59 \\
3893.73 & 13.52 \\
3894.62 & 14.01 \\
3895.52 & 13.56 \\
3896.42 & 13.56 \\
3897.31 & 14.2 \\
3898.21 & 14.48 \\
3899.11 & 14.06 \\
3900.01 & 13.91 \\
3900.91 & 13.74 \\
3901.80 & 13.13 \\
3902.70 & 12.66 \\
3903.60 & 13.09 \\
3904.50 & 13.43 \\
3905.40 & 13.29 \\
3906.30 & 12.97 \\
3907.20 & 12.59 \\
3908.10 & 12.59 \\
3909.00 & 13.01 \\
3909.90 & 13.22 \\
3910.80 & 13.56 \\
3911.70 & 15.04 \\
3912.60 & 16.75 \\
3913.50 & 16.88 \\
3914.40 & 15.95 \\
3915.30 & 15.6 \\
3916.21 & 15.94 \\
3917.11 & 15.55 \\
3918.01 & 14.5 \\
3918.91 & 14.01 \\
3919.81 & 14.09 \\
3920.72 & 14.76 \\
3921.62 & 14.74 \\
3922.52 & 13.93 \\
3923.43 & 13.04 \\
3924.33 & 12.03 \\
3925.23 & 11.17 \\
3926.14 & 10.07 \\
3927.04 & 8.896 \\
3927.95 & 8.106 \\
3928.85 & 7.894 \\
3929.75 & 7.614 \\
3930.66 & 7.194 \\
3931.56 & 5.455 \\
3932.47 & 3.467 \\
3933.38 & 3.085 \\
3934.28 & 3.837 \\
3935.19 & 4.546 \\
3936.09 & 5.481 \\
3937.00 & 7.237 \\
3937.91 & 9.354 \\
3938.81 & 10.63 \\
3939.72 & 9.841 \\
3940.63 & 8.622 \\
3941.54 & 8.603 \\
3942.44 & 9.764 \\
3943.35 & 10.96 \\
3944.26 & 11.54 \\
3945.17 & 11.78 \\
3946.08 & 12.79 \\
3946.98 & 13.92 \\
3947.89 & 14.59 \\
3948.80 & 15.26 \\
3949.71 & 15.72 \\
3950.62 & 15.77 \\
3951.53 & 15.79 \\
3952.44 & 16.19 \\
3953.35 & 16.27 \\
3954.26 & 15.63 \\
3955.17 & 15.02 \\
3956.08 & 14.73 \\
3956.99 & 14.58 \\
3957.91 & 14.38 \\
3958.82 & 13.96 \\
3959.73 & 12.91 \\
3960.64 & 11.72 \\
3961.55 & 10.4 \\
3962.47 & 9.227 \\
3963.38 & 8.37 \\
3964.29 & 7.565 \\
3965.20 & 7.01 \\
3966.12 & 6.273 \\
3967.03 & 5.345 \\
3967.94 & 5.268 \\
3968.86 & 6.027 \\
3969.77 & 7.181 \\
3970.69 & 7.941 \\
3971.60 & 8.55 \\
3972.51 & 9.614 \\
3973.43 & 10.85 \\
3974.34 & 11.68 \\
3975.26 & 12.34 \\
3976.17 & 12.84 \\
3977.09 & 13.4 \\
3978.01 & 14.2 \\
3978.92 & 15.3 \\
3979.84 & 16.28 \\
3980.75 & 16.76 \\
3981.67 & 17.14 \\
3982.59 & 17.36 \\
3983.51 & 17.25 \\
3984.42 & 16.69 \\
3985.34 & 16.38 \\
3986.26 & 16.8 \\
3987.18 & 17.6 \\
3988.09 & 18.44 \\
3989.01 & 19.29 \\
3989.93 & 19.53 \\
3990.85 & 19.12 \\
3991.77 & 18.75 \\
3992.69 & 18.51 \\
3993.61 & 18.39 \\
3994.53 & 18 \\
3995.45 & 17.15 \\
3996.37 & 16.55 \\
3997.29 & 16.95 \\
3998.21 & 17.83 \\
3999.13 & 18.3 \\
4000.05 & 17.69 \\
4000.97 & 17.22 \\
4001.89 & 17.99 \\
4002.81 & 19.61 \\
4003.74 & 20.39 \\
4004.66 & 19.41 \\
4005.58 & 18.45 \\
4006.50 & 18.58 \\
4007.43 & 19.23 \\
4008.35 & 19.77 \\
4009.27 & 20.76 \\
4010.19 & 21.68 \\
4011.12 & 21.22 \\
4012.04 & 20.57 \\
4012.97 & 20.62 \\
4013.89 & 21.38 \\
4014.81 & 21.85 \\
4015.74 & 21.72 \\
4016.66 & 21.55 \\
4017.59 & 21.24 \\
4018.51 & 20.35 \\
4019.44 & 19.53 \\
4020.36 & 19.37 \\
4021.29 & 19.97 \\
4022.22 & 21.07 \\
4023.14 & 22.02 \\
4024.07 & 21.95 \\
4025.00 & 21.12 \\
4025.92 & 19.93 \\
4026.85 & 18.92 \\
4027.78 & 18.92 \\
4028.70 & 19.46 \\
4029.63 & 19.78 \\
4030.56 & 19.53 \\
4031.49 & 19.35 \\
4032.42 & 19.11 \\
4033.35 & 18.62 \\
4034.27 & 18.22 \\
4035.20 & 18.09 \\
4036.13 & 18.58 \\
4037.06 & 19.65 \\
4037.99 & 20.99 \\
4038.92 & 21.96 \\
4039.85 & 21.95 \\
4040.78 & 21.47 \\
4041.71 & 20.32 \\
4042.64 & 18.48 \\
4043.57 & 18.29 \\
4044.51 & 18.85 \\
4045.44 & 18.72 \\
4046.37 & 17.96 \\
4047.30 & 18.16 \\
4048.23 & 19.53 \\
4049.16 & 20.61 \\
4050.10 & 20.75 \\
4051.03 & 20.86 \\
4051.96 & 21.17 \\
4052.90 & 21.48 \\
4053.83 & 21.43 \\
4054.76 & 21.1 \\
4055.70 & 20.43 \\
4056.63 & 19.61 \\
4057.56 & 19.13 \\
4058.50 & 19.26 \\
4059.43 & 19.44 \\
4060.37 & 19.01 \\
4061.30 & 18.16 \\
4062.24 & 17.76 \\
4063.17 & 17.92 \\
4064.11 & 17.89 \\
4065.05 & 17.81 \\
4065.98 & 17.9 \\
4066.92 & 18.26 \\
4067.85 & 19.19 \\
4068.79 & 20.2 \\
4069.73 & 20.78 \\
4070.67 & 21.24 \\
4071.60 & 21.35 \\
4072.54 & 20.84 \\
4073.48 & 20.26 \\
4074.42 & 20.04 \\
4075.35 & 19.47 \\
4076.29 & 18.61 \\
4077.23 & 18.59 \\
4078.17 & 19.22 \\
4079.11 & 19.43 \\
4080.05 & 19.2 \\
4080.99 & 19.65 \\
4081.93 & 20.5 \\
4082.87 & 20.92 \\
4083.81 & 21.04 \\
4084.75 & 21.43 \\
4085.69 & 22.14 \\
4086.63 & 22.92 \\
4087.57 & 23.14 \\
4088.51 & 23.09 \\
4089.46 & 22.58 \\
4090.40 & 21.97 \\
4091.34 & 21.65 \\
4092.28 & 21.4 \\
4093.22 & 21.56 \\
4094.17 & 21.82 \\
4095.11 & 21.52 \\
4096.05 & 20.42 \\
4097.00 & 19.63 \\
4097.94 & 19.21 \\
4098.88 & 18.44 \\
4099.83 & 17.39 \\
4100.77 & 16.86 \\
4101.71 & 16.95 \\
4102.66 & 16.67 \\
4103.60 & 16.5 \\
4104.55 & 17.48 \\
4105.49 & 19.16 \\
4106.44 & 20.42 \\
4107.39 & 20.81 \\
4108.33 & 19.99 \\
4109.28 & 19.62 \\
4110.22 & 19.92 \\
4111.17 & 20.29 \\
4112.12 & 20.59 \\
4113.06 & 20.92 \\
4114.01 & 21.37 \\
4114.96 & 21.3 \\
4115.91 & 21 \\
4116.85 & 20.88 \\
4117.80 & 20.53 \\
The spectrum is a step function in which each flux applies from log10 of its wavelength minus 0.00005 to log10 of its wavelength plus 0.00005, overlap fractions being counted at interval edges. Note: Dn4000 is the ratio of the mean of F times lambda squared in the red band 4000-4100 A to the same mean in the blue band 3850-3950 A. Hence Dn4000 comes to 1.95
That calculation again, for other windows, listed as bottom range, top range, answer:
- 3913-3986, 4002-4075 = 1.78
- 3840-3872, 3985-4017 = 2.15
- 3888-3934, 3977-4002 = 1.45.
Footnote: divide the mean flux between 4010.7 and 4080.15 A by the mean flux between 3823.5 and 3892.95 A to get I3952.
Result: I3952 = 2.1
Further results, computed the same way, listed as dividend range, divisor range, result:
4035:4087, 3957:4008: 1.36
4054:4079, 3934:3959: 1.61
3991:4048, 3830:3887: 2.11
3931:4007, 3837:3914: 1.22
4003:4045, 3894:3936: 1.66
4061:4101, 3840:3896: 1.98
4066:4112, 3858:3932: 1.72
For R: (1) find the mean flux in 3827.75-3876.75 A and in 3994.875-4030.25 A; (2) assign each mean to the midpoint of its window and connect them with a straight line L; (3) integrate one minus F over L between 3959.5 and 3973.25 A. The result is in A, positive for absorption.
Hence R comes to 7.0 A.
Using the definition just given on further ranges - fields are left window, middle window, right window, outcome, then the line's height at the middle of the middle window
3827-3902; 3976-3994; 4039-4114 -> -1.7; 15.6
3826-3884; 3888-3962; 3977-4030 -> 6.4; 13.7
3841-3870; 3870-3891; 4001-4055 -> 1.5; 11.1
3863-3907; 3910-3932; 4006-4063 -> 1.4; 13.5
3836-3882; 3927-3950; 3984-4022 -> 9.0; 14.8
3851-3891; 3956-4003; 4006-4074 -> 6.9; 16.4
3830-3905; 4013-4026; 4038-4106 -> -2.7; 17.4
